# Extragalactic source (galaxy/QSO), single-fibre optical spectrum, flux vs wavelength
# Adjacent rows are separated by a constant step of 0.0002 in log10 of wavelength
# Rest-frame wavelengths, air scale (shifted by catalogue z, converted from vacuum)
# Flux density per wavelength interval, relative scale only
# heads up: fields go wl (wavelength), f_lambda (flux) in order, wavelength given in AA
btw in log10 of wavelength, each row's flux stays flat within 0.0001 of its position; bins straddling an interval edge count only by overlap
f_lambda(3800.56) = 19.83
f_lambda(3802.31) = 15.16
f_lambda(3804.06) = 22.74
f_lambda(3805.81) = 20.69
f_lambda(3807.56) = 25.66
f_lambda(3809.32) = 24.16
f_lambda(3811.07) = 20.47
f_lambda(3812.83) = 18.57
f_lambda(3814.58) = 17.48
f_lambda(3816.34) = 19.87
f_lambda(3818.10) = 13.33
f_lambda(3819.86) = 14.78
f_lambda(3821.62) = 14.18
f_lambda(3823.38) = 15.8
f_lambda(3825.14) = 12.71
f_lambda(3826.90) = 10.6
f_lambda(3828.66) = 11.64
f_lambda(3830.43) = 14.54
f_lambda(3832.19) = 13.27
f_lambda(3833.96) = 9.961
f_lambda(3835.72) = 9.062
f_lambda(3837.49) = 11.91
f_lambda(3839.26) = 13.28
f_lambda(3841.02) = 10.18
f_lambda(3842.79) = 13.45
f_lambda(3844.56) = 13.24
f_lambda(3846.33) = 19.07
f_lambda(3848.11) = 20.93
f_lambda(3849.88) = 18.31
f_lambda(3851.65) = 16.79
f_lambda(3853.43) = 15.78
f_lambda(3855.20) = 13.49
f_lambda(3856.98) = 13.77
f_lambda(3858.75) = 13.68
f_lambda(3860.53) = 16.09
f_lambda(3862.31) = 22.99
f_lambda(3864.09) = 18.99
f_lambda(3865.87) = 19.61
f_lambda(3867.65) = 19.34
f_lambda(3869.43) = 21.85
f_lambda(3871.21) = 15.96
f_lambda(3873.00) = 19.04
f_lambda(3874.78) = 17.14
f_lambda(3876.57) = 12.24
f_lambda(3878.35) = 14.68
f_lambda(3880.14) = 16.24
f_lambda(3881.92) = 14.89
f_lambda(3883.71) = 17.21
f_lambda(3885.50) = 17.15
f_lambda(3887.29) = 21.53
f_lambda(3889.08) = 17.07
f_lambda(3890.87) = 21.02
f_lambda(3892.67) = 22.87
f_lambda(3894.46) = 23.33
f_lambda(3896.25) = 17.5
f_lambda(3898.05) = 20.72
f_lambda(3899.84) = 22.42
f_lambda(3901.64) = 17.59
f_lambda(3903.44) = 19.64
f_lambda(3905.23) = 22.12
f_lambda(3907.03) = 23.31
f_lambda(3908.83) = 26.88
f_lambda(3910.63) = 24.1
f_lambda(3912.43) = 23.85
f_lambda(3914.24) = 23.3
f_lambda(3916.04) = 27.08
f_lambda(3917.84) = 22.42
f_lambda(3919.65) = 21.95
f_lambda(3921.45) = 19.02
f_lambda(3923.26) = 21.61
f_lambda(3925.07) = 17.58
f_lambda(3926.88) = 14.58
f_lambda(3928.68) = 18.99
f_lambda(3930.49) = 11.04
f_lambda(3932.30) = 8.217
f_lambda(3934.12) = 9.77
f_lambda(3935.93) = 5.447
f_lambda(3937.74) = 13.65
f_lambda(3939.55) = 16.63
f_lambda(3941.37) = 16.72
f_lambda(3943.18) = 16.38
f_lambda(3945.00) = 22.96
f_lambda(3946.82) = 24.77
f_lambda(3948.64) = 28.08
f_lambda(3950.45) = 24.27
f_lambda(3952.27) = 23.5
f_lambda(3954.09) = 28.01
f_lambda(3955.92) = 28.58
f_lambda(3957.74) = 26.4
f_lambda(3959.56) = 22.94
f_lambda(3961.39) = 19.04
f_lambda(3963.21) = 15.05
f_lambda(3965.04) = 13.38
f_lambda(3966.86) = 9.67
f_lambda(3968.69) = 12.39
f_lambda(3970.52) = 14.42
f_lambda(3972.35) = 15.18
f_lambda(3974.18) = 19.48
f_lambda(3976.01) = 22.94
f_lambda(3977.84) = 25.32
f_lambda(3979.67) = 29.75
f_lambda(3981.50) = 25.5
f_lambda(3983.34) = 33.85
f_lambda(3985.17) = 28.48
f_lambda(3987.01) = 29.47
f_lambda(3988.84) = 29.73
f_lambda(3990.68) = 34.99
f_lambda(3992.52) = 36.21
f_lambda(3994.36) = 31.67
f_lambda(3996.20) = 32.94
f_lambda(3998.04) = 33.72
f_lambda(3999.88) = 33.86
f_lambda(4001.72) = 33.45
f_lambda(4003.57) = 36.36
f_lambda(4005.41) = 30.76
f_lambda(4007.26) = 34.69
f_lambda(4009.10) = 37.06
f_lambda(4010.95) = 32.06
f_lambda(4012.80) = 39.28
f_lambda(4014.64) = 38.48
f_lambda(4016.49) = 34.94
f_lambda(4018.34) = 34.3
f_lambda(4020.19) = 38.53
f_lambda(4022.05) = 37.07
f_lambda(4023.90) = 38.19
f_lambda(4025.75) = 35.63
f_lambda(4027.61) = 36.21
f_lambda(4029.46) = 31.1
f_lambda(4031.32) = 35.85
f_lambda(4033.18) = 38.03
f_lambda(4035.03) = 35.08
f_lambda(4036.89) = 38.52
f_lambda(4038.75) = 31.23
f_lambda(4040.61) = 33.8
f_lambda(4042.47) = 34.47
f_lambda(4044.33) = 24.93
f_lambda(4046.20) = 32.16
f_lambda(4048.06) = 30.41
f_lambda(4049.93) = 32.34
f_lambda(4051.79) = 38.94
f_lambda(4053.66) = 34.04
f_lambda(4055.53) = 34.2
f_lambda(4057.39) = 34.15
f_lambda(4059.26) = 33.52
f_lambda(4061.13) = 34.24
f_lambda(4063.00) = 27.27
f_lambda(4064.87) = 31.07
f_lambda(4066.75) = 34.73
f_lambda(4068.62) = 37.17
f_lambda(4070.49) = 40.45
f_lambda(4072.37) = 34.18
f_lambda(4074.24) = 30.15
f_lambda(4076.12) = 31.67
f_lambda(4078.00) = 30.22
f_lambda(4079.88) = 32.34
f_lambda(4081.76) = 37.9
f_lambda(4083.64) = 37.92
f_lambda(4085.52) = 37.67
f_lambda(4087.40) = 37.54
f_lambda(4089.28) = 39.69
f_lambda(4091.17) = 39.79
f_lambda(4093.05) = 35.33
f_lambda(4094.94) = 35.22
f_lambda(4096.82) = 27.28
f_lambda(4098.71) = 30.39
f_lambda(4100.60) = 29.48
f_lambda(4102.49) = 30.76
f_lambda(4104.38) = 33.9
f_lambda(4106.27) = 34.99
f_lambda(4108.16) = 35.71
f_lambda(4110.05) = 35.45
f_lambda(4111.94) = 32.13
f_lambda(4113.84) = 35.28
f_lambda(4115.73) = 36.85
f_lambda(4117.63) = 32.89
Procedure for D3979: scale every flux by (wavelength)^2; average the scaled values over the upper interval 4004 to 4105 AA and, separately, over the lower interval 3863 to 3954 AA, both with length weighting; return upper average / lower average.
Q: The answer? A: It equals 1.9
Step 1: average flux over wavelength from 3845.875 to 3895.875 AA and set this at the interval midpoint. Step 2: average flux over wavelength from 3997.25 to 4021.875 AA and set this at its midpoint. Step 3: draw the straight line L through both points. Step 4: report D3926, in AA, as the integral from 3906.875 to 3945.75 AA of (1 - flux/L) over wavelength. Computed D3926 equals 9.8 AA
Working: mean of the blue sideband 17.9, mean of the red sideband 35.3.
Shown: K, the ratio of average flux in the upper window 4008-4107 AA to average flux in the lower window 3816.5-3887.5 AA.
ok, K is 2.2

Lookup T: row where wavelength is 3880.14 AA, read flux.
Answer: 16.24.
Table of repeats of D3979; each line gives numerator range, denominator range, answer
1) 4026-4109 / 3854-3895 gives 2.11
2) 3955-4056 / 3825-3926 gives 1.81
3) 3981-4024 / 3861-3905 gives 1.92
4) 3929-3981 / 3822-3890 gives 1.26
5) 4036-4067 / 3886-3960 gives 1.72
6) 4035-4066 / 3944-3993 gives 1.44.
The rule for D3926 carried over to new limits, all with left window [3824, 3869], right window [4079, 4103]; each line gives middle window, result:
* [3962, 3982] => 5.5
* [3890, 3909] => -2.1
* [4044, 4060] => -0.7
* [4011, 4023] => -3.3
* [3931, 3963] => 5.2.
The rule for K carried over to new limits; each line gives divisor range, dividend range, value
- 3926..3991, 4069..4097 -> 1.73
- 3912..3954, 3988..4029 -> 1.85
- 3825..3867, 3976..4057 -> 2.27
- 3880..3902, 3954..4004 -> 1.33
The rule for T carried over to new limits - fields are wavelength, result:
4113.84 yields 35.28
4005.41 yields 30.76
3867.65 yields 19.34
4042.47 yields 34.47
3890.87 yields 21.02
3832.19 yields 13.27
